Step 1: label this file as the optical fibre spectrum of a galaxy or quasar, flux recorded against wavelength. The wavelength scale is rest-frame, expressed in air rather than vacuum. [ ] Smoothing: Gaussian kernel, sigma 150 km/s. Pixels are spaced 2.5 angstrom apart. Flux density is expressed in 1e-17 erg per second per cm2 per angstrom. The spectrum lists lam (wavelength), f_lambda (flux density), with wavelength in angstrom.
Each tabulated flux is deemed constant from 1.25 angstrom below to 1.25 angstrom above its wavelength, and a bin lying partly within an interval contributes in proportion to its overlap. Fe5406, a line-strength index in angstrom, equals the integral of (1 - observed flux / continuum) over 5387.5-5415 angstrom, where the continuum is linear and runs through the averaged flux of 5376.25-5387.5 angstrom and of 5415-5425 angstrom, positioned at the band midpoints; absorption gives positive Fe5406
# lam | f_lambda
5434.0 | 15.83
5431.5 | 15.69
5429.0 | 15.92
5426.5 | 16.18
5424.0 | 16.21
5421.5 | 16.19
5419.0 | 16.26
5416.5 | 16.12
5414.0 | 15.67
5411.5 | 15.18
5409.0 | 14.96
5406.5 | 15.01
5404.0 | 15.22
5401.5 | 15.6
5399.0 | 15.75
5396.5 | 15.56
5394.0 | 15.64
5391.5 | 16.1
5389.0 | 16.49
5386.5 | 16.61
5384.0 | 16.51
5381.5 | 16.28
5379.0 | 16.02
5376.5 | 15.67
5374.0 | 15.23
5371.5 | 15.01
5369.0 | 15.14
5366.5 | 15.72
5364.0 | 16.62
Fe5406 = 1.1 angstrom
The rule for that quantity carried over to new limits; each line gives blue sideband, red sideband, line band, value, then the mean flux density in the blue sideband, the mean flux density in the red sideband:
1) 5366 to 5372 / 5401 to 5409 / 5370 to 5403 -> -1.4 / 15.3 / 15.2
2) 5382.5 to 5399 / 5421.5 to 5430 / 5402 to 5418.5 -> 0.7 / 16.1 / 16.1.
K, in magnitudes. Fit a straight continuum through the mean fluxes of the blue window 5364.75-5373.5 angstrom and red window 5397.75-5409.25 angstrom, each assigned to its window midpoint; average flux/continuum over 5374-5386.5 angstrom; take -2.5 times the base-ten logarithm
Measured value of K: -0.05 mag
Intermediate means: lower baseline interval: 15.4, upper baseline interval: 15.3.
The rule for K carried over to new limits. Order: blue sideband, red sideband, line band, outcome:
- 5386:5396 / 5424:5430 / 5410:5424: 0.01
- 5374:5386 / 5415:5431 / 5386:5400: 0.01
